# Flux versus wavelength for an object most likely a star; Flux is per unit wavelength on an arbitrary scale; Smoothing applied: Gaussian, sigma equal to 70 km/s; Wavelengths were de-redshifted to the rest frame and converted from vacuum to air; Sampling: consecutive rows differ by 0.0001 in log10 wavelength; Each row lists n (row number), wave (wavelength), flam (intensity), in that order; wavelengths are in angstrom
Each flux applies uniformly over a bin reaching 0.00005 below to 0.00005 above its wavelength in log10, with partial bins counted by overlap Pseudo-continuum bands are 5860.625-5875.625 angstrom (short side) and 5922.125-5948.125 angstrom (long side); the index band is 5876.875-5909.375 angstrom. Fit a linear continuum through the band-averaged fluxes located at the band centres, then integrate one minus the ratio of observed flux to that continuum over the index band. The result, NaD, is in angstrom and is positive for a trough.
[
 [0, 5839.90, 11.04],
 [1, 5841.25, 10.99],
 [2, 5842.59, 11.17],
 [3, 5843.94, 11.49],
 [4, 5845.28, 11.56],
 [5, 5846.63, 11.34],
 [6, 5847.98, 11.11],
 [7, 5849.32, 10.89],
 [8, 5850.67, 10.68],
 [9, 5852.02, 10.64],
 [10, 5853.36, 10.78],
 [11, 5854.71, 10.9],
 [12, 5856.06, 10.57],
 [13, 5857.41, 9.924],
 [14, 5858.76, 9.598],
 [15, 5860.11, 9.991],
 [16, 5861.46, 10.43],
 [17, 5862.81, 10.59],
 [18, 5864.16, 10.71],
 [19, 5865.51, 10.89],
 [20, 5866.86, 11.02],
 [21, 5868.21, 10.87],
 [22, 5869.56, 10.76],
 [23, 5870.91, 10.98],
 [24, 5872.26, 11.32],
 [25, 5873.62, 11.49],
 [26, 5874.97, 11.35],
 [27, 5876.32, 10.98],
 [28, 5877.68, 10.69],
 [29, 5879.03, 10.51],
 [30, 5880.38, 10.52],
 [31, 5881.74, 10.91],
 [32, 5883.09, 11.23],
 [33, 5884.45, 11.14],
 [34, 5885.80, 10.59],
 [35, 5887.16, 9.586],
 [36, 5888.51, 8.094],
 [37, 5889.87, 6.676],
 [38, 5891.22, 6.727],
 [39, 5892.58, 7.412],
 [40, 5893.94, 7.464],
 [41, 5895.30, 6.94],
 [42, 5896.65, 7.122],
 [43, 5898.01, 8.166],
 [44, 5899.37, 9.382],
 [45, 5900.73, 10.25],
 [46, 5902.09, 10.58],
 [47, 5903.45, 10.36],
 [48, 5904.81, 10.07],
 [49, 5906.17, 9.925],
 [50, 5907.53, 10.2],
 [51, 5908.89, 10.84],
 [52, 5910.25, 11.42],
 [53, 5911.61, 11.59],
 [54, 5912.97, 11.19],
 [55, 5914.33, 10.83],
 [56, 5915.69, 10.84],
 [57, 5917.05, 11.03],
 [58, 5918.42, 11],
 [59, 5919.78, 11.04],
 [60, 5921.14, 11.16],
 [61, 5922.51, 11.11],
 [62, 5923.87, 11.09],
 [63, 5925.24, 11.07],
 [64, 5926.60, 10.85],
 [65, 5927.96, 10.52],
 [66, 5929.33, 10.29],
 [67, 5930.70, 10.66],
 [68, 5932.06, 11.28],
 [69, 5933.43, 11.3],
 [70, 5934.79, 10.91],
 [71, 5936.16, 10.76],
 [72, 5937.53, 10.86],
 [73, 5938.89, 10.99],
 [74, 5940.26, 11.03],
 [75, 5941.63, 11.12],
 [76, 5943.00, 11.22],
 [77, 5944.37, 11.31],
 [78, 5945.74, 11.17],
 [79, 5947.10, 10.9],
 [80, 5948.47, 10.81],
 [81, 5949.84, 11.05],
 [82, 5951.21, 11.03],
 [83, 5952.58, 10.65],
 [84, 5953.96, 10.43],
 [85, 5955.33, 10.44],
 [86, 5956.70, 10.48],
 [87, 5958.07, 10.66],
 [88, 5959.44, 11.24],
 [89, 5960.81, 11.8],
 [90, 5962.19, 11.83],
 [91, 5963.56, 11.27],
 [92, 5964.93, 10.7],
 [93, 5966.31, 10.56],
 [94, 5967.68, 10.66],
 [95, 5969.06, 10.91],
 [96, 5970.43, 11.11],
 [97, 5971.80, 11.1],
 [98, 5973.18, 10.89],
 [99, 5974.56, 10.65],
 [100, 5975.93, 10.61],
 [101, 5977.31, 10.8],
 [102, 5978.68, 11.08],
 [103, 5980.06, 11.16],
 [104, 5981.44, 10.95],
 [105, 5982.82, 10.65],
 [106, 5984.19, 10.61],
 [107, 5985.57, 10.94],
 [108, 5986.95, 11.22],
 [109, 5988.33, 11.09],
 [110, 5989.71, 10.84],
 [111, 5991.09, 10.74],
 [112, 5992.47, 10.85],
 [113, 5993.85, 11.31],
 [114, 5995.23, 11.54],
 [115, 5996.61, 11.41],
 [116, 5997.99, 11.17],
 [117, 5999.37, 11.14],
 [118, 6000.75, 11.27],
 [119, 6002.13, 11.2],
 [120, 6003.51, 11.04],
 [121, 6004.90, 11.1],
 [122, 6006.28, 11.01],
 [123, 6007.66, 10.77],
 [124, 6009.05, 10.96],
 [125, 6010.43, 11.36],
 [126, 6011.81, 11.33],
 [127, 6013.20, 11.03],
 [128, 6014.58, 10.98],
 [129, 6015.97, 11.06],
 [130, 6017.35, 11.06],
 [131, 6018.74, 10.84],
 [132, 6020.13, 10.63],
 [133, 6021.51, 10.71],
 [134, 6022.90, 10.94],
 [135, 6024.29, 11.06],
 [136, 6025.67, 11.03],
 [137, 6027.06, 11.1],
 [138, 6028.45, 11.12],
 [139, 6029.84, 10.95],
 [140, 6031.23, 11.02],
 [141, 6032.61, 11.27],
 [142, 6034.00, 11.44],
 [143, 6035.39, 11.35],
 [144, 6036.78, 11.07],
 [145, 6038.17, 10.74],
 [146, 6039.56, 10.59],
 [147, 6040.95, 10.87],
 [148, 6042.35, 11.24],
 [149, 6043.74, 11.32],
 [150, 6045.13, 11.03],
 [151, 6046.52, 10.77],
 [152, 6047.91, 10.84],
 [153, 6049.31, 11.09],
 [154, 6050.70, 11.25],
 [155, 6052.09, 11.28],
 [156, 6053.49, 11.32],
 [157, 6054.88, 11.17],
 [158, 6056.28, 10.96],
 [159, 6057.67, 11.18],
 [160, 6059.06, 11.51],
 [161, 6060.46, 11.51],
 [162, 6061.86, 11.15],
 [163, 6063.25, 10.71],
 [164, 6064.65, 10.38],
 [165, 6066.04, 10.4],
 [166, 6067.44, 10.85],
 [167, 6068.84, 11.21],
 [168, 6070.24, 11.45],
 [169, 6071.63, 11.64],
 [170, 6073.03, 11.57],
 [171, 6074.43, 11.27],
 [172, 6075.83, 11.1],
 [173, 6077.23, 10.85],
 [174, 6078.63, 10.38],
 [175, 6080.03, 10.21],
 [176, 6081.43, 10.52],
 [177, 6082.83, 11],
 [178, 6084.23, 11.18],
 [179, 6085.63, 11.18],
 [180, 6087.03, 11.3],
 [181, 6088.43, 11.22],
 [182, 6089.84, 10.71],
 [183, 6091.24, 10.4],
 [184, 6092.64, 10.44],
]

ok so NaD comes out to 4.6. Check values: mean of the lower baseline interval 10.9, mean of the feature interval 9.39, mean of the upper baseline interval 11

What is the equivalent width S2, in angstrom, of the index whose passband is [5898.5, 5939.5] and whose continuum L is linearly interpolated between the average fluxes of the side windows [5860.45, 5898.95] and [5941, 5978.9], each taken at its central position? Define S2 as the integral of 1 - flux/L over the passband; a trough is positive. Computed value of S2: -1.6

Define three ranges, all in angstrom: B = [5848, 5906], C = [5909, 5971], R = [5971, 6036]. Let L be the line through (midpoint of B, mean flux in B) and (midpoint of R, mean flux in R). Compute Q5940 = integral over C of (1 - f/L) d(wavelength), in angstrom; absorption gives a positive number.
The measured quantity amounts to -2.8 angstrom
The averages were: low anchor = 10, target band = 11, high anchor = 11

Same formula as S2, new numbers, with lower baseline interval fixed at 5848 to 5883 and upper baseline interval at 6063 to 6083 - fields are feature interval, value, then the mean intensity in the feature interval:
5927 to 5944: -0.2 angstrom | 10.9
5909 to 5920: -0.3 angstrom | 11.1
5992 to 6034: -0.9 angstrom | 11.1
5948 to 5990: -0.4 angstrom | 10.9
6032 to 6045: -0.3 angstrom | 11.1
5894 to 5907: 2.0 angstrom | 9.13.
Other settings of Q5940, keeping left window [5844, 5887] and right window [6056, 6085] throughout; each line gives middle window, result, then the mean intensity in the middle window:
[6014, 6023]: 0.1 angstrom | 10.9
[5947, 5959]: 0.2 angstrom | 10.7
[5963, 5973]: 0.0 angstrom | 10.9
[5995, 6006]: -0.3 angstrom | 11.2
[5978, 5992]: 0.0 angstrom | 10.9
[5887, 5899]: 3.6 angstrom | 7.54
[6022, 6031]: -0.1 angstrom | 11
